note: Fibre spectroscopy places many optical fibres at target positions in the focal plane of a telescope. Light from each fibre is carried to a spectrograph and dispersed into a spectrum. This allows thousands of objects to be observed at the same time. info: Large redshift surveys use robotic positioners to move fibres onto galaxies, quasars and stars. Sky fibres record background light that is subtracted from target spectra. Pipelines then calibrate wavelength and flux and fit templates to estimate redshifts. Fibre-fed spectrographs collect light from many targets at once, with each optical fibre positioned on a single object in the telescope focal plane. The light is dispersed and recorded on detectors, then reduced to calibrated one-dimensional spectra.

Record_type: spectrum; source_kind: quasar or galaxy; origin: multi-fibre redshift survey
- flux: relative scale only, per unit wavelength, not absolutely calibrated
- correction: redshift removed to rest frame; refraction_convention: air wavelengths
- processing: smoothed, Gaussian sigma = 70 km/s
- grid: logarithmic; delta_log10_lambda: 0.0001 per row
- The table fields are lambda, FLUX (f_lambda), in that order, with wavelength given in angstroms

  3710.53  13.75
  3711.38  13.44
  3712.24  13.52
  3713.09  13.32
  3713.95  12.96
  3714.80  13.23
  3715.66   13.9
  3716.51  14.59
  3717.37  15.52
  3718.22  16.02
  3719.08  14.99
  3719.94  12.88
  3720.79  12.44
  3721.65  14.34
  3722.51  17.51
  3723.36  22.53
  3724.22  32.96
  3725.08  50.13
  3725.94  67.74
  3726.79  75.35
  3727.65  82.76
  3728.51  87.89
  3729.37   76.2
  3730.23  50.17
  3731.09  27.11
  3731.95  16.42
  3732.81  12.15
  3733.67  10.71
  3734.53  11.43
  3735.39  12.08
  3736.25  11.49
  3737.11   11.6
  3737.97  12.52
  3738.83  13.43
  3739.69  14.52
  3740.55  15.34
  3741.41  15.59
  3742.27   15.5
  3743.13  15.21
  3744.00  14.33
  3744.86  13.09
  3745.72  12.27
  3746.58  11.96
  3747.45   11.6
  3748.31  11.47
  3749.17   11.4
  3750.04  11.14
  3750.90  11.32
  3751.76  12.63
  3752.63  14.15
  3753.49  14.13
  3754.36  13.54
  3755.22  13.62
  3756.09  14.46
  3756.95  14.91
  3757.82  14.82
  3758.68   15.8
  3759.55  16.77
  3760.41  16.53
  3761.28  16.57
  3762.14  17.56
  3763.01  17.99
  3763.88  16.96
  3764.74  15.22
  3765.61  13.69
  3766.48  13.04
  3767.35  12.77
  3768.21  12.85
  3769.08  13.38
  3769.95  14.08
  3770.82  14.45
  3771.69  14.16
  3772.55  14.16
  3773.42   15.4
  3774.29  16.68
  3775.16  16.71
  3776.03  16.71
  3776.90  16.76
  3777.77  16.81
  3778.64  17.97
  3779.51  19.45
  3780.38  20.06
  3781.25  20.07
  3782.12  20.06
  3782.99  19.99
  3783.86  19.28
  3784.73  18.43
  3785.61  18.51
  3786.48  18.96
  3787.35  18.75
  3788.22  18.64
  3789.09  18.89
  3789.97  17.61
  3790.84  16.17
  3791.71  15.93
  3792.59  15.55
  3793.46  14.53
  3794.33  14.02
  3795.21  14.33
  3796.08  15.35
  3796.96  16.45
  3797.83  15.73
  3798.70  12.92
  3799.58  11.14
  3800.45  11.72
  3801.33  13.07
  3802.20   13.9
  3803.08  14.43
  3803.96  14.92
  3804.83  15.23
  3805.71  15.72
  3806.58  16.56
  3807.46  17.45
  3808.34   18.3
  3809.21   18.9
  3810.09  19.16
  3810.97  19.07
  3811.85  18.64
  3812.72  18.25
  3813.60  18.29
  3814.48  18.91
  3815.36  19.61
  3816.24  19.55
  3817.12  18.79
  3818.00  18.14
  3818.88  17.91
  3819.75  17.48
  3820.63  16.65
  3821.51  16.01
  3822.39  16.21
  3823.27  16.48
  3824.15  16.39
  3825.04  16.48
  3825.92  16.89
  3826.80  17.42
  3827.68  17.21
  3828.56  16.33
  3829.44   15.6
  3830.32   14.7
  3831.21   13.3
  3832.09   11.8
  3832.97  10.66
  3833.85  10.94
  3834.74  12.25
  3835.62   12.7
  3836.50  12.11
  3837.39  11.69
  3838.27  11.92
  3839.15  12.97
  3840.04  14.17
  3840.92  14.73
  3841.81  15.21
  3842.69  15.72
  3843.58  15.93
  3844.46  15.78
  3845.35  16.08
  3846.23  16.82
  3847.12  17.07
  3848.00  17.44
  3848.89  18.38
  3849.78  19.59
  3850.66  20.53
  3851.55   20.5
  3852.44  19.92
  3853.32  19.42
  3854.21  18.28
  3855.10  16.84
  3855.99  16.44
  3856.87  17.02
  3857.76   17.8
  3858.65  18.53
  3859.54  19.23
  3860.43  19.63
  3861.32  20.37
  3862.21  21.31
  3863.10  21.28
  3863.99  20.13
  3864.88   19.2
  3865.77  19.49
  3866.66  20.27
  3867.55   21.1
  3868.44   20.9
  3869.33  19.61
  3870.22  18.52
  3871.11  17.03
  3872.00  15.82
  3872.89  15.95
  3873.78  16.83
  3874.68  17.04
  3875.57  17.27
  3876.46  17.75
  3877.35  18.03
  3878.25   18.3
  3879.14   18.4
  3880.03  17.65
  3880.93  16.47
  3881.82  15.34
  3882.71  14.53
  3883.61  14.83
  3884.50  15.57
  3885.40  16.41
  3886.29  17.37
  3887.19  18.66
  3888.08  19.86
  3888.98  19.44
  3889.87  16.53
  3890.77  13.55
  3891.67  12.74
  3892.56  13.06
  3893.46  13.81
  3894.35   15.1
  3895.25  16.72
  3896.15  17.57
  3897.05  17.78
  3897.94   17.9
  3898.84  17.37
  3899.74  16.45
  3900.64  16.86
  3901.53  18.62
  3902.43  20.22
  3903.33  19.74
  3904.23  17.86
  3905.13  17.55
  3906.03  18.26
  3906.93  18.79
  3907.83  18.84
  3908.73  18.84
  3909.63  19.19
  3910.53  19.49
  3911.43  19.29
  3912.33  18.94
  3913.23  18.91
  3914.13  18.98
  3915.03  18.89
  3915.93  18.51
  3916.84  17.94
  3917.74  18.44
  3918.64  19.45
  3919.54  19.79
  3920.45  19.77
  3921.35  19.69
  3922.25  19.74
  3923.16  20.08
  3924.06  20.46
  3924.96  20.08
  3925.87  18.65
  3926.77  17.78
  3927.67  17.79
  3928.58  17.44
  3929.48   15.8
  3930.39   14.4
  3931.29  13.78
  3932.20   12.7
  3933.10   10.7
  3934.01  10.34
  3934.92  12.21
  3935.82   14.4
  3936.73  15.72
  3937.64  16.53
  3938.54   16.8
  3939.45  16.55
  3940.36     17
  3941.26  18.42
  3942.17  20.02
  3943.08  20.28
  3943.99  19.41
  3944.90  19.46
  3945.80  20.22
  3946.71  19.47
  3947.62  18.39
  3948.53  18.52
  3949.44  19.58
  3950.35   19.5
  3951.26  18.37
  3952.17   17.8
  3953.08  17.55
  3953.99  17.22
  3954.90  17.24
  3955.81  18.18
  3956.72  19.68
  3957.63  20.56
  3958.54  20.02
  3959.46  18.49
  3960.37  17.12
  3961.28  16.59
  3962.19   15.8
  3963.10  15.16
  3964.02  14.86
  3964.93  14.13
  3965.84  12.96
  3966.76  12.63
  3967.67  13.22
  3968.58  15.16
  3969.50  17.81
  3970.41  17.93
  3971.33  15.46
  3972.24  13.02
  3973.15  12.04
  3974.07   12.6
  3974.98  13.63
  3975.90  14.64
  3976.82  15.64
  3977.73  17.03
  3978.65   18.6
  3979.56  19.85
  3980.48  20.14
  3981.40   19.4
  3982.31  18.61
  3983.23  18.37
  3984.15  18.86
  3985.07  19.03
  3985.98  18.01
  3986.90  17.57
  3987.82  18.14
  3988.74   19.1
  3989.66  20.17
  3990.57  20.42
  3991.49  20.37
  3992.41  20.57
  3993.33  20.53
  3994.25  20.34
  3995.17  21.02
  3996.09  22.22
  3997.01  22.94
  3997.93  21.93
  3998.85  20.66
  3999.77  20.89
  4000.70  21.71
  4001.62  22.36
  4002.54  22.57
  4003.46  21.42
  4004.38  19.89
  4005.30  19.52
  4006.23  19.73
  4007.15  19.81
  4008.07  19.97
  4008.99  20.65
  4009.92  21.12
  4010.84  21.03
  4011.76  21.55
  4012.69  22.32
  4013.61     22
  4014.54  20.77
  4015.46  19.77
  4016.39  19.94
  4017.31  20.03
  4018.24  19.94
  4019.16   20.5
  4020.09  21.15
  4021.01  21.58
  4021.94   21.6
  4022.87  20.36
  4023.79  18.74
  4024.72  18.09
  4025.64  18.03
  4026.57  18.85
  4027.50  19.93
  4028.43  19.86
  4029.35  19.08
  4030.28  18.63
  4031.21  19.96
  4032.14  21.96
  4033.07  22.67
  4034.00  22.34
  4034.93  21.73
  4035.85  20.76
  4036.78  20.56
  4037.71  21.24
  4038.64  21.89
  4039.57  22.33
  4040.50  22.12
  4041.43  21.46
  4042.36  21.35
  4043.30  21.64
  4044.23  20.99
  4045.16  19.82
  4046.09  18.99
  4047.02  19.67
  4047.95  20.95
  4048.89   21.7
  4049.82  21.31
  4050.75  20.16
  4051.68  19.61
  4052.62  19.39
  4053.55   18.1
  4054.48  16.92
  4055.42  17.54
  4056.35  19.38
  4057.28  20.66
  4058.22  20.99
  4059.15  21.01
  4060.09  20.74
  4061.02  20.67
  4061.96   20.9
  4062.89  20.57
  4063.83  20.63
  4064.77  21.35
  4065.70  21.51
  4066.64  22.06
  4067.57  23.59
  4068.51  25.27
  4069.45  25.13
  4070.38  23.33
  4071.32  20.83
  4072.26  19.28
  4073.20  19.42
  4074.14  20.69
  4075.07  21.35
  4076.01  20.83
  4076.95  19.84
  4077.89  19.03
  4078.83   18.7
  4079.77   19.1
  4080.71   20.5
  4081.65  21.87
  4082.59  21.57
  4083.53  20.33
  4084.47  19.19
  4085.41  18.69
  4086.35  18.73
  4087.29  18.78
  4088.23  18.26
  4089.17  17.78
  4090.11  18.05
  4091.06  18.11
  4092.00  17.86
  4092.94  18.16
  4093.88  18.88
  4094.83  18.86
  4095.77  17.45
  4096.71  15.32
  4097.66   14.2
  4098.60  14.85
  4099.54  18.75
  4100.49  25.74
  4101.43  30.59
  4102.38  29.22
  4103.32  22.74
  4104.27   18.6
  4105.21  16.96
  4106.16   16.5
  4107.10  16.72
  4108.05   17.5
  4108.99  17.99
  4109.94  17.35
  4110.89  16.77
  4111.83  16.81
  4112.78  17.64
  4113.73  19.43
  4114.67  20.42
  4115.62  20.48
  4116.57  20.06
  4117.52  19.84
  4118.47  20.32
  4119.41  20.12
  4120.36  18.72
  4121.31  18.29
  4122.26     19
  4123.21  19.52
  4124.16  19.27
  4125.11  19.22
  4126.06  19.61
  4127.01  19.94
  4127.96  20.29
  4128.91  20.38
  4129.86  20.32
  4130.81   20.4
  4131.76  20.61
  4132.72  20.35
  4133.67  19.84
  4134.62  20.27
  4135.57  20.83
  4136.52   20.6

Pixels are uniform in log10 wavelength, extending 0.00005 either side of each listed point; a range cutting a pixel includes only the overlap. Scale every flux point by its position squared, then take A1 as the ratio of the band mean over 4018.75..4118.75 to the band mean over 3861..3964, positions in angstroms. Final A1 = 1.2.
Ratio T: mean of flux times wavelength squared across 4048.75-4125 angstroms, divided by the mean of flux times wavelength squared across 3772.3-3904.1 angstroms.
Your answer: 1.3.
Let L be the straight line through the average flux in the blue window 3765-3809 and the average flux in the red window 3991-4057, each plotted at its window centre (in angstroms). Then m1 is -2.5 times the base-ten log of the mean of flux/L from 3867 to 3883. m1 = 0.00 mag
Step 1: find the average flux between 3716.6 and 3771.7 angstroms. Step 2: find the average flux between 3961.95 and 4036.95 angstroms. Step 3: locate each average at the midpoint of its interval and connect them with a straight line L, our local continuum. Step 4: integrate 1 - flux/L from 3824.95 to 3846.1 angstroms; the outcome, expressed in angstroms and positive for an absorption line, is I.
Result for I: 6.2 angstroms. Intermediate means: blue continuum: 20.7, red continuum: 19.1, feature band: 14.3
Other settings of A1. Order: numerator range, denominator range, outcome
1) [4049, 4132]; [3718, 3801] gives 1.21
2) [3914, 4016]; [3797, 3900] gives 1.16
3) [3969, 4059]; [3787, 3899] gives 1.29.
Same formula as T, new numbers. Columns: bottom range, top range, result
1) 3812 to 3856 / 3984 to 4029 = 1.37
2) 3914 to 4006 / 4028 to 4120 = 1.18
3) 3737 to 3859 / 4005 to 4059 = 1.45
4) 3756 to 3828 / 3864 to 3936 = 1.12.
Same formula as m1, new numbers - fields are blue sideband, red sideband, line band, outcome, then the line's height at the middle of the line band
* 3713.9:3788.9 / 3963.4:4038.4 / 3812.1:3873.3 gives 0.15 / 19.6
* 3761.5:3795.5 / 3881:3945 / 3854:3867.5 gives -0.13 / 17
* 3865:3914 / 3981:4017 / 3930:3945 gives 0.20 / 18.8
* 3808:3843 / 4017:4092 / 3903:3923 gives -0.08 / 17.6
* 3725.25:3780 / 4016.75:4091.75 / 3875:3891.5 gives 0.20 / 20.3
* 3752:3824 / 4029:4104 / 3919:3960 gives 0.05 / 18.6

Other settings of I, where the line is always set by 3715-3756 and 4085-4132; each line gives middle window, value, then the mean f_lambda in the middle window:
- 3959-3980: 5.2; 15.4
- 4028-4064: -1.4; 20.5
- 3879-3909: 5.9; 17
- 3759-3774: 4.9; 15.1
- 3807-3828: 3.9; 17.8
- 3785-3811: 7.1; 16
